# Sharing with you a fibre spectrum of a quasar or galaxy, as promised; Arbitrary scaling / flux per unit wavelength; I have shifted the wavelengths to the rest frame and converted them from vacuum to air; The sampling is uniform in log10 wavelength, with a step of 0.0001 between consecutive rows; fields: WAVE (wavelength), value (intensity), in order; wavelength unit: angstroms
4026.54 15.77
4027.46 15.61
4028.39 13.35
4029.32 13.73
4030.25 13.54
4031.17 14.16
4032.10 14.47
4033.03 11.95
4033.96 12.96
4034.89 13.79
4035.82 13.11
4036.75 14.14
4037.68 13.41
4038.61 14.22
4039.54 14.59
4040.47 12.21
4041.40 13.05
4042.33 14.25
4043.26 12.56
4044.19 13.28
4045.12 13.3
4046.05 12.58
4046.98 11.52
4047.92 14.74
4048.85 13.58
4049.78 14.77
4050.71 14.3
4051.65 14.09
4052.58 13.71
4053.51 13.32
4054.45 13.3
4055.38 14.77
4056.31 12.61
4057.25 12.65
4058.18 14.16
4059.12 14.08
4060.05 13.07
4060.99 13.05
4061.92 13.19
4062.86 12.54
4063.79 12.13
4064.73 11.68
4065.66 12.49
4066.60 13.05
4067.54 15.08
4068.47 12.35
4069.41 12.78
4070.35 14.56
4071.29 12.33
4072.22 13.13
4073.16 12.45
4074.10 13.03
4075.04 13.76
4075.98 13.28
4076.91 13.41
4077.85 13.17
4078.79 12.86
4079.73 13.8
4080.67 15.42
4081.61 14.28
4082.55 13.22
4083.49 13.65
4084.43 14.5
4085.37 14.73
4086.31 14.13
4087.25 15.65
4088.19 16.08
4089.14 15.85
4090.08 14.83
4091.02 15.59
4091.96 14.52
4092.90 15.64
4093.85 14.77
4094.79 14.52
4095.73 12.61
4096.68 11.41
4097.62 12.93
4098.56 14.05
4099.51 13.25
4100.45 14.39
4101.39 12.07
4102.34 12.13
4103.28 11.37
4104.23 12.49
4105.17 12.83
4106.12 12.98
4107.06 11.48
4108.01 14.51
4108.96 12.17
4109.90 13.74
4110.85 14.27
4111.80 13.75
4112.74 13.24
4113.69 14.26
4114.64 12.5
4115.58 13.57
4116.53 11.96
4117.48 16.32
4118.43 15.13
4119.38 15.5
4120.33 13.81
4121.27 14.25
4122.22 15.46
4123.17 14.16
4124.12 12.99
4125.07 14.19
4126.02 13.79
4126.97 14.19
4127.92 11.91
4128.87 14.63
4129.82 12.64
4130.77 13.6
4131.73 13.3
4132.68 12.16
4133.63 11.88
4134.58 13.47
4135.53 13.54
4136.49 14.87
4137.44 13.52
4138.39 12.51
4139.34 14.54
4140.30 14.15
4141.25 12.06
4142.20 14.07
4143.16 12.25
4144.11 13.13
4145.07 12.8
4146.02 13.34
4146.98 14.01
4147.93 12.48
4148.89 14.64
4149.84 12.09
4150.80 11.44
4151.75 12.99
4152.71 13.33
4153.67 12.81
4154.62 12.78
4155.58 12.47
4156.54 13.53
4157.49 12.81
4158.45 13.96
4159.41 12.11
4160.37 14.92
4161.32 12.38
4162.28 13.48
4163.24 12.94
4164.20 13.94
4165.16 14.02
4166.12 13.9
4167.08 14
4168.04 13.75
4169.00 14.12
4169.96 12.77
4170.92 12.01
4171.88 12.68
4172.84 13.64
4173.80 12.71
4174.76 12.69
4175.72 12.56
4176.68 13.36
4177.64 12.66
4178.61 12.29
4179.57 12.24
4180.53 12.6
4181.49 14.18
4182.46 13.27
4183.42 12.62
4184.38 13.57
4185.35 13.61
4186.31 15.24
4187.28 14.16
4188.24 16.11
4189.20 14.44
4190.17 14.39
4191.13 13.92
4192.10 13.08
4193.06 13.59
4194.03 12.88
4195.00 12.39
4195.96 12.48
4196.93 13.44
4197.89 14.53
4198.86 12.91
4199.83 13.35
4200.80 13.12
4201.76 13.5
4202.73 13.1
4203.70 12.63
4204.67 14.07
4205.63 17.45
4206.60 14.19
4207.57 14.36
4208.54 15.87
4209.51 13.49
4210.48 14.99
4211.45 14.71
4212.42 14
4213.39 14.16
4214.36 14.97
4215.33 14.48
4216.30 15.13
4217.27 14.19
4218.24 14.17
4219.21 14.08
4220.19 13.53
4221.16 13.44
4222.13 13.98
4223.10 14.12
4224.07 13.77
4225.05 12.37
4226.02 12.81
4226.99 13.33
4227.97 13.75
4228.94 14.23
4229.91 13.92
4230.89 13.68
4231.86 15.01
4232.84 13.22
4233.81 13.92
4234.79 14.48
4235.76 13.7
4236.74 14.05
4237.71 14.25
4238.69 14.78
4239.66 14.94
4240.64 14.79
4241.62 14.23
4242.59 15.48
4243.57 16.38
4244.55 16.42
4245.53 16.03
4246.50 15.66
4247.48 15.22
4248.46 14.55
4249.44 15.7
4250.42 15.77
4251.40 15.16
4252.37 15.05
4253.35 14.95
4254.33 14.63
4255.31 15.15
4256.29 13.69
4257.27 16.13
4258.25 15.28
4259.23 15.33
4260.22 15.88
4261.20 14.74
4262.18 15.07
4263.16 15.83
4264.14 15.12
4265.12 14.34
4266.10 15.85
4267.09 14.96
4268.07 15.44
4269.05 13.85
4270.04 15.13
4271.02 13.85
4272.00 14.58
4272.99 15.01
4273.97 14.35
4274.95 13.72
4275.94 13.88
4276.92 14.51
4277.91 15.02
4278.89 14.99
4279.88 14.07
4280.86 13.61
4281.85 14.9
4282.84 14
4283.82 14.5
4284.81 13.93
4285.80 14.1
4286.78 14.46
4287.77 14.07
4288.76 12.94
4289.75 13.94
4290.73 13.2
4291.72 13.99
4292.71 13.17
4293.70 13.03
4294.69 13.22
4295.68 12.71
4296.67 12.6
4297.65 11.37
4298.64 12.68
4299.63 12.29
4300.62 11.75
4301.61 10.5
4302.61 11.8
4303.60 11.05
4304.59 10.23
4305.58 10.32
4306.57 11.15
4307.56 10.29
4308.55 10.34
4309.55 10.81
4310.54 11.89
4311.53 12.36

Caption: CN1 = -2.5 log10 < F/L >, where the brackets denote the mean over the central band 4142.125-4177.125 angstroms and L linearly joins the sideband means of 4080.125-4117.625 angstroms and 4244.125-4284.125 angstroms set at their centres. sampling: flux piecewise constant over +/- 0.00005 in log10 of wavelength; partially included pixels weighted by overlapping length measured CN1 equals 0.08 mag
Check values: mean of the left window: 13.8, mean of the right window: 14.9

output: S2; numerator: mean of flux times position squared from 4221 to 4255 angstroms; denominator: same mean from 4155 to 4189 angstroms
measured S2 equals 1.1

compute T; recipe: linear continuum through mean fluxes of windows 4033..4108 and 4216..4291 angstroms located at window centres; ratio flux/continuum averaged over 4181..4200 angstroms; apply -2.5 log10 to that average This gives 0.04 mag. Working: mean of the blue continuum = 13.5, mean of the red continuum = 14.5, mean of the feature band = 13.7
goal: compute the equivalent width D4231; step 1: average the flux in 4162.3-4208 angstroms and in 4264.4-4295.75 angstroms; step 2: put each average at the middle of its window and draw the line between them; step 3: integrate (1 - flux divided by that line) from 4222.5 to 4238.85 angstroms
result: 0.0 angstroms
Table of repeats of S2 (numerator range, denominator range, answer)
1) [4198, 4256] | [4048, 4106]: 1.14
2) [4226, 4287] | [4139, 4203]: 1.15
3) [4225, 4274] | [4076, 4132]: 1.15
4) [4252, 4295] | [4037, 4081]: 1.20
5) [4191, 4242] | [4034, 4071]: 1.13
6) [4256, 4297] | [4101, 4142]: 1.15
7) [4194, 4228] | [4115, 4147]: 1.06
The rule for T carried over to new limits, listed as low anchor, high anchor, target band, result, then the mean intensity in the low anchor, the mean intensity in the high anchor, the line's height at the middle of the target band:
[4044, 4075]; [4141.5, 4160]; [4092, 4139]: -0.03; 13.3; 13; 13.1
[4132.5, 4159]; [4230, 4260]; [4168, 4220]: 0.02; 13.1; 14.9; 14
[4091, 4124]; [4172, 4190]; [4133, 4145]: 0.02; 13.6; 13.4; 13.5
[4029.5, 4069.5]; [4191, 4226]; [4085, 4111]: -0.02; 13.4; 13.9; 13.5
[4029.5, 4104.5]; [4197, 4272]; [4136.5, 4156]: 0.07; 13.6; 14.5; 14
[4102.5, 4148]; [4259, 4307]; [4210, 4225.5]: -0.04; 13.5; 13.7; 13.6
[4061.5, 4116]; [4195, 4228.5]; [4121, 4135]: 0.01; 13.5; 13.9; 13.7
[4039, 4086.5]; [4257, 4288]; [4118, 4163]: 0.04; 13.4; 14.7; 13.9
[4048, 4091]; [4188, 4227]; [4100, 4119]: 0.04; 13.7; 13.9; 13.8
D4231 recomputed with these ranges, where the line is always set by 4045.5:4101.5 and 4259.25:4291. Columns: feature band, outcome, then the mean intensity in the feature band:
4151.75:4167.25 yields 0.8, 13.3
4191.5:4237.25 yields 1.2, 13.9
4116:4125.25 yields -0.3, 14.4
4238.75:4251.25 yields -0.9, 15.4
